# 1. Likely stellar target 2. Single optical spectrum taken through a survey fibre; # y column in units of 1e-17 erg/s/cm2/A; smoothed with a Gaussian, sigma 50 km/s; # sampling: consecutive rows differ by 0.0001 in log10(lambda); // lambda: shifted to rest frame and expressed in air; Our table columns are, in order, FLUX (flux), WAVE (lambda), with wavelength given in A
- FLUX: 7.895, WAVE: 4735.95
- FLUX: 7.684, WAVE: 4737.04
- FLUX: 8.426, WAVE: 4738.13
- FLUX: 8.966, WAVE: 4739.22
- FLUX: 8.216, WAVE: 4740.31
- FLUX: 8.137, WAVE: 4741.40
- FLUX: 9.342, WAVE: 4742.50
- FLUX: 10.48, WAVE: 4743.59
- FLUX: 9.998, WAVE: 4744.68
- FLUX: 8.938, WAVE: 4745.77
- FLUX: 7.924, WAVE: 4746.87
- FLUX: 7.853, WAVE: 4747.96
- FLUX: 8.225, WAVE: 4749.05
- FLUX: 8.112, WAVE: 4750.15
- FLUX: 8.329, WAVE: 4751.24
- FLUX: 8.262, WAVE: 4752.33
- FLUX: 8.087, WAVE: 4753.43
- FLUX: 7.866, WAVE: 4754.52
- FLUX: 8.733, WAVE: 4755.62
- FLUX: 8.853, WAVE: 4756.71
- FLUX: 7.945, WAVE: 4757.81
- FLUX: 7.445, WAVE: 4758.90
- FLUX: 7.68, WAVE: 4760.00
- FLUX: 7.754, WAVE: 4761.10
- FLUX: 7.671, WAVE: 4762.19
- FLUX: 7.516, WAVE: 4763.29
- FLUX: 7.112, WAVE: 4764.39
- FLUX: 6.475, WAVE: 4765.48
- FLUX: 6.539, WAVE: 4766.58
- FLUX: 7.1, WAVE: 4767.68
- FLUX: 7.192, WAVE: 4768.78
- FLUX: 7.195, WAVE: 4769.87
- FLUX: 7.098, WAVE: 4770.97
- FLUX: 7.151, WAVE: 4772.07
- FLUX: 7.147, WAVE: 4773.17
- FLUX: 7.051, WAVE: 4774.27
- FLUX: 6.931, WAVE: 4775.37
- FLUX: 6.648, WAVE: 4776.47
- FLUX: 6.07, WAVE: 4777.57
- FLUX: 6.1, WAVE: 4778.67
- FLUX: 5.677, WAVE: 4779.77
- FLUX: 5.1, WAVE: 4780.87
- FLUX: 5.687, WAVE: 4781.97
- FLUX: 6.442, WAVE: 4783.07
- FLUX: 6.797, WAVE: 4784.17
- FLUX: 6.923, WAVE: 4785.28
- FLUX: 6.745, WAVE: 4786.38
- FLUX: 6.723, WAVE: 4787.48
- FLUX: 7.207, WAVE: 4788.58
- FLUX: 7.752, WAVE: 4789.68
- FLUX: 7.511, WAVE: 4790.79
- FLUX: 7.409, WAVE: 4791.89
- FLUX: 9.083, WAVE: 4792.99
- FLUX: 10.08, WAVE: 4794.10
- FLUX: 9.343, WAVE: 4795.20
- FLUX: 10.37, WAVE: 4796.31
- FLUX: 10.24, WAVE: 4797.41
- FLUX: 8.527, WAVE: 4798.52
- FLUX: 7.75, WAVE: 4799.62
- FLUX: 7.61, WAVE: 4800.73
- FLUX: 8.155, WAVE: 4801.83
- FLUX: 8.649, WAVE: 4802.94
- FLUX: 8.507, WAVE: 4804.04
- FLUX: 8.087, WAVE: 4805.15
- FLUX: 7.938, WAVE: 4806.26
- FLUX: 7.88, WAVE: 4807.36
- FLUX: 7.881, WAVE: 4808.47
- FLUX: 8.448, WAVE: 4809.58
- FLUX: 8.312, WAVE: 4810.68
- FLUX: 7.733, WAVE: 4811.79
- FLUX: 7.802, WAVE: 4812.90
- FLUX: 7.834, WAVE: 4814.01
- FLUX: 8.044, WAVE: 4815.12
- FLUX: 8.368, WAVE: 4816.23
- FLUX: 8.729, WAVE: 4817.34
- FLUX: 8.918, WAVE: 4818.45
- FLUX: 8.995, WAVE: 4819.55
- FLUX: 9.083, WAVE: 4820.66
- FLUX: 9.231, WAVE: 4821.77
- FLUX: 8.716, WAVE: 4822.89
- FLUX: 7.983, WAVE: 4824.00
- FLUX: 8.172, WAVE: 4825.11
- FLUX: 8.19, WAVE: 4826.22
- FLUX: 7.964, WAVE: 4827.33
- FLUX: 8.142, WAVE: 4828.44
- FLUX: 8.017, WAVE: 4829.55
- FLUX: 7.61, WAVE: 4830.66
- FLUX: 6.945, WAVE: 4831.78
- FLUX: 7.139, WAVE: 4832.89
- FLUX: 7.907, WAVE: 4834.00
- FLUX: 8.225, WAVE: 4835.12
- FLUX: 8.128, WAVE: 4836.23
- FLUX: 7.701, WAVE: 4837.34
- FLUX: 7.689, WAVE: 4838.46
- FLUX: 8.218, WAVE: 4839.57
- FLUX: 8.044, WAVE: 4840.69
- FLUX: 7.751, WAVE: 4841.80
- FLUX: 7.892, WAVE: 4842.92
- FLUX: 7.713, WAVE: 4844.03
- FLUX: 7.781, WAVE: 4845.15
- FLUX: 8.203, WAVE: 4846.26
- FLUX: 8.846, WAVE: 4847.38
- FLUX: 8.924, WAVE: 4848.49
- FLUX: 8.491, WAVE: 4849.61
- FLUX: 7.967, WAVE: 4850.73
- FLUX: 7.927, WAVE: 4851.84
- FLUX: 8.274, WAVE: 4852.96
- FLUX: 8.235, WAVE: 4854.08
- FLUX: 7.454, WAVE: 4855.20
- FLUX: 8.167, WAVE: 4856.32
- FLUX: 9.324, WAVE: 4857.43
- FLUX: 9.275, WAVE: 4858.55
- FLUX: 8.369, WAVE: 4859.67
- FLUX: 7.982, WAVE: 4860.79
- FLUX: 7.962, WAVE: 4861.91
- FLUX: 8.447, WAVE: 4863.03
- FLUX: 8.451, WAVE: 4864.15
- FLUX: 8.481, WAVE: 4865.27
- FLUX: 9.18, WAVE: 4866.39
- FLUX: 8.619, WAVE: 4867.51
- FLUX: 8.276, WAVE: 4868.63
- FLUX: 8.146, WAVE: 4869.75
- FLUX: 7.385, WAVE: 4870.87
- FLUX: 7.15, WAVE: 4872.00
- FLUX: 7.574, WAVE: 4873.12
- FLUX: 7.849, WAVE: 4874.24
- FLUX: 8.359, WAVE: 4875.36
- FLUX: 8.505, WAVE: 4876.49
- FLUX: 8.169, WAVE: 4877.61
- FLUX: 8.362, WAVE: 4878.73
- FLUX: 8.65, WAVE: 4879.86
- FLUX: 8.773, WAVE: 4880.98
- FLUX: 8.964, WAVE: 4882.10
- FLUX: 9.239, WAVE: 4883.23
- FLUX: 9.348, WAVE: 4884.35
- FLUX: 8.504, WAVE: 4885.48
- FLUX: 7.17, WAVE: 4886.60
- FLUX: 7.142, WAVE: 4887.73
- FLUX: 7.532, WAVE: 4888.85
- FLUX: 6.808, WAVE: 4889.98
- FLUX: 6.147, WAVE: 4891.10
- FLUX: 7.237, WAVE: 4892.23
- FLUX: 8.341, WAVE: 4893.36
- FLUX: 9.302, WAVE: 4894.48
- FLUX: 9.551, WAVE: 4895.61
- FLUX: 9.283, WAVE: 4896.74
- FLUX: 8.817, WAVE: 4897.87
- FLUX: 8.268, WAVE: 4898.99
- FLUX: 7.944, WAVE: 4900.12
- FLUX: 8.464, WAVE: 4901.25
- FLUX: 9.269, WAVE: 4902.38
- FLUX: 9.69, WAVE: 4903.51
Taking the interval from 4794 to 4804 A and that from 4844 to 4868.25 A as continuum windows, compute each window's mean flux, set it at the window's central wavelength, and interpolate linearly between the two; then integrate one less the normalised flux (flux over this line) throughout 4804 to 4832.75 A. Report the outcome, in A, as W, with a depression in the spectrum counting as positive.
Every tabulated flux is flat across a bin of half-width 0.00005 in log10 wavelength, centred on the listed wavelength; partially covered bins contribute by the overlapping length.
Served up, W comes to 1.8 A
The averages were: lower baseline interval 8.9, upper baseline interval 8.38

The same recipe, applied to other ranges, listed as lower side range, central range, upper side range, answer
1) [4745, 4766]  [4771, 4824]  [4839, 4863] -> 1.8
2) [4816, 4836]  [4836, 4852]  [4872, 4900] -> 0.3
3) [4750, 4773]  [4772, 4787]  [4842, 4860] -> 2.5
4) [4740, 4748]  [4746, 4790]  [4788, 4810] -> 7.5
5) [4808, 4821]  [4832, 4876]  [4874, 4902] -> 0.9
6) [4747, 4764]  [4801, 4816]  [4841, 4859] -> 0.1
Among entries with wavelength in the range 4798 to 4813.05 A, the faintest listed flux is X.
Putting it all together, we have 7.61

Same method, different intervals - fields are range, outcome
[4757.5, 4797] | 5.1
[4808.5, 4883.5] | 6.945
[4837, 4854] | 7.689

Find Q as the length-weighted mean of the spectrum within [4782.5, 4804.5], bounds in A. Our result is 8.09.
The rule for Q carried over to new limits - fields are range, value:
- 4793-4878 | 8.27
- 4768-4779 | 6.88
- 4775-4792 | 6.58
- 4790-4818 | 8.4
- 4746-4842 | 7.8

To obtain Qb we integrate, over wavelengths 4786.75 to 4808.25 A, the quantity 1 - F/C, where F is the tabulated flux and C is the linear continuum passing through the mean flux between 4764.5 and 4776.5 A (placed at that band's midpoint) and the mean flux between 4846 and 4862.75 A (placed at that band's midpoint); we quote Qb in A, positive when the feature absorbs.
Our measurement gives -2.6 A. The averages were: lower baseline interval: 6.98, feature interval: 8.34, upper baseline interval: 8.36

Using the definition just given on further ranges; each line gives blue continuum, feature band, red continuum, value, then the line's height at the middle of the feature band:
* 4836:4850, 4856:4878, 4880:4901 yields -0.3 A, 8.18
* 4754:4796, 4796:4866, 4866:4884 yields -3.5 A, 7.86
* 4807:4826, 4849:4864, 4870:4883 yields -0.1 A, 8.24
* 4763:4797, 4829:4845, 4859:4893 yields -0.1 A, 7.72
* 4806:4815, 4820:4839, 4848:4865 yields 0.2 A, 8.13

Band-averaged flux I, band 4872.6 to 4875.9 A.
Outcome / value 7.94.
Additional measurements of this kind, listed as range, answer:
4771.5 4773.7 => 7.14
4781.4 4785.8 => 6.45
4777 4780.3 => 5.96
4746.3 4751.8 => 8.09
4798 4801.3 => 7.97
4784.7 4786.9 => 6.82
